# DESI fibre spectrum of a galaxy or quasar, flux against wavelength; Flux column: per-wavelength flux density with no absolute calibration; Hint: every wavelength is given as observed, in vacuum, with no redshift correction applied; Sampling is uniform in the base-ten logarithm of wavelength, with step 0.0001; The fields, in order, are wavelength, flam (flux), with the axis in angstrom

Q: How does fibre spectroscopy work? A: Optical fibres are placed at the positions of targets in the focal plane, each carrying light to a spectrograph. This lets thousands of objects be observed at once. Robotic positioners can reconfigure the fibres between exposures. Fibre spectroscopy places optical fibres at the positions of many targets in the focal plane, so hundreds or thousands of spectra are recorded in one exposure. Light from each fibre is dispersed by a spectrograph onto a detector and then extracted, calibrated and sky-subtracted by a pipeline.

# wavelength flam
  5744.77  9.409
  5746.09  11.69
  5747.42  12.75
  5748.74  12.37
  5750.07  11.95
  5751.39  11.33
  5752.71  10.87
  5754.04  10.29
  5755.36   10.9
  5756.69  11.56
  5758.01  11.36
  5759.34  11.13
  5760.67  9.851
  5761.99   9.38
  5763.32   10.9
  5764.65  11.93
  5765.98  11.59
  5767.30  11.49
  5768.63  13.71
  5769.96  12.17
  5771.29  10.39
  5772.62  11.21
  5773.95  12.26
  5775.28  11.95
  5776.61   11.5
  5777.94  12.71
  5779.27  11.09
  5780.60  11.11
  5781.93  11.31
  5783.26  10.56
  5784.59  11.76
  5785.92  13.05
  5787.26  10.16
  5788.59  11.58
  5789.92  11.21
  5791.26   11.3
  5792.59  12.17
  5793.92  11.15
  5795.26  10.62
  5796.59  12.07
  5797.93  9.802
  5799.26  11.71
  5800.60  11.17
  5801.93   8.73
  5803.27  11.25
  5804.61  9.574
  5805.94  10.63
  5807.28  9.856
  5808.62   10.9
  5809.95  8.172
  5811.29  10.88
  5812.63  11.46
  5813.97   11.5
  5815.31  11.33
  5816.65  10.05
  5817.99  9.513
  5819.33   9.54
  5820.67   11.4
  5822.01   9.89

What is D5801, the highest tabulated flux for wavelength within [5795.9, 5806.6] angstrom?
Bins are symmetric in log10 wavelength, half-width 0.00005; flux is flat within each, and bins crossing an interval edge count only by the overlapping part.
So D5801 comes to 12.07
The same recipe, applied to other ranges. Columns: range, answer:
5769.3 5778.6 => 12.71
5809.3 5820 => 11.5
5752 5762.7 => 11.56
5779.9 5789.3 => 13.05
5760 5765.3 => 11.93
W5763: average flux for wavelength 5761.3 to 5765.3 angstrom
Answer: 10.7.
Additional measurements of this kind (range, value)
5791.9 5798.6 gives 11.2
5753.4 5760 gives 11.1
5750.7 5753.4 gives 11.1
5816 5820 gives 9.7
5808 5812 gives 10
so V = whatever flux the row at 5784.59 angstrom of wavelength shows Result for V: 11.76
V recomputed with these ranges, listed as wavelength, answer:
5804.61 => 9.574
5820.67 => 11.4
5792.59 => 12.17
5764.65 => 11.93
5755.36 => 10.9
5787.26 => 10.16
